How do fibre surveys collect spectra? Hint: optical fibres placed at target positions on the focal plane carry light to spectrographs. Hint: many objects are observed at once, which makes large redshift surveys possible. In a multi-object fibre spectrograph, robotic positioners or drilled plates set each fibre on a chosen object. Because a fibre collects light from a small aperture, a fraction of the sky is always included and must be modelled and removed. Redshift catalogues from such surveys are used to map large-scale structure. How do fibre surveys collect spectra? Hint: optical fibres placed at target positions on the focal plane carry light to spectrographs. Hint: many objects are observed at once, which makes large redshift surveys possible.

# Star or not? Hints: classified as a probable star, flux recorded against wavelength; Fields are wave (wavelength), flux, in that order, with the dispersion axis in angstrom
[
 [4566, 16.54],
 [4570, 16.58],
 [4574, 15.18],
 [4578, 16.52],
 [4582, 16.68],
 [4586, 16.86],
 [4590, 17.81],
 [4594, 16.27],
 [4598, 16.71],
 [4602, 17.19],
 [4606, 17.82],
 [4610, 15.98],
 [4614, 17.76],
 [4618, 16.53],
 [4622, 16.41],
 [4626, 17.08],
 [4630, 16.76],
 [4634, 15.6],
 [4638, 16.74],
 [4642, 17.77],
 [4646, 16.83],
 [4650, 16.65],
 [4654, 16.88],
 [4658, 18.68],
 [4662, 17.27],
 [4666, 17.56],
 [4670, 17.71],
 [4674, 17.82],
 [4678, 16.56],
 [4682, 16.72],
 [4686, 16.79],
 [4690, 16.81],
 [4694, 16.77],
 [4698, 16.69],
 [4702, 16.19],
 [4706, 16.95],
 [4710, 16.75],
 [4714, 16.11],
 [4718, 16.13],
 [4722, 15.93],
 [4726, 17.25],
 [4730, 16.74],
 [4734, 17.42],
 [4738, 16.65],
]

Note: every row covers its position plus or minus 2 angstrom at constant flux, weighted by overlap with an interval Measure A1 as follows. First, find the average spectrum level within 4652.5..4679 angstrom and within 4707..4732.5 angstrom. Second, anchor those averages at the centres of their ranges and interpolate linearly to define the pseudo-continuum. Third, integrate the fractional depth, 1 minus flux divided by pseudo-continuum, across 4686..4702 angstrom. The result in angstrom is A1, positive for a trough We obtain 0.3 angstrom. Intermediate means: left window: 17.5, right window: 16.5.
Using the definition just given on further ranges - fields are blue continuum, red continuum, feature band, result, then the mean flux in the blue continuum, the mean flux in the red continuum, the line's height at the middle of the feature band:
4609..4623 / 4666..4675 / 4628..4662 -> 0.5 angstrom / 16.7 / 17.7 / 17.3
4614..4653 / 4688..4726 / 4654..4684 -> -1.4 angstrom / 16.8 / 16.5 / 16.6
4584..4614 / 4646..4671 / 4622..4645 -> 0.6 angstrom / 17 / 17.4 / 17.2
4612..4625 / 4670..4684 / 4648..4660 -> -0.3 angstrom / 16.9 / 17.1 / 17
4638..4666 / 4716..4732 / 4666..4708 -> 0.0 angstrom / 17.3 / 16.5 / 16.9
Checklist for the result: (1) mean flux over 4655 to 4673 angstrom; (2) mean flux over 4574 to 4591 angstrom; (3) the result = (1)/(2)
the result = 1.06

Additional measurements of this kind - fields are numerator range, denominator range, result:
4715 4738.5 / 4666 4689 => 0.97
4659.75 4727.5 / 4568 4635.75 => 1.01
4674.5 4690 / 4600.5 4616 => 0.98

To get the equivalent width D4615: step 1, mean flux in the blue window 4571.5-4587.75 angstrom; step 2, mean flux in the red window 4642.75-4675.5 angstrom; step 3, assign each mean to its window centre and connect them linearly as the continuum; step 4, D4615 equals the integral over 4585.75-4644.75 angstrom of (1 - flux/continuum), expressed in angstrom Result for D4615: -0.3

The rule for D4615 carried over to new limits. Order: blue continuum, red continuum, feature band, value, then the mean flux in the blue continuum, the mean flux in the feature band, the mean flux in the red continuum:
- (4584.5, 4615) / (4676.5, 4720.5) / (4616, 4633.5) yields 0.3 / 17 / 16.6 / 16.6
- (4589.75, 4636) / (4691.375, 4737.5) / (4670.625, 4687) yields -0.4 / 16.8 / 17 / 16.6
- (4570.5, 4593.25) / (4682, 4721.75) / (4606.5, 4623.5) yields -0.2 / 16.6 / 16.8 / 16.6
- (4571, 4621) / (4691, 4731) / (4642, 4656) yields -0.2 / 16.8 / 16.9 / 16.6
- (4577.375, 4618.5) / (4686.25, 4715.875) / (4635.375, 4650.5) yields -0.2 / 16.9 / 17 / 16.6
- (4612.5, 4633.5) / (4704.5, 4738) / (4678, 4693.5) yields 0.0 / 16.8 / 16.7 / 16.7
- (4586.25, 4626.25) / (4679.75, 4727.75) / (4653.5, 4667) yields -0.8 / 16.9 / 17.7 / 16.6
